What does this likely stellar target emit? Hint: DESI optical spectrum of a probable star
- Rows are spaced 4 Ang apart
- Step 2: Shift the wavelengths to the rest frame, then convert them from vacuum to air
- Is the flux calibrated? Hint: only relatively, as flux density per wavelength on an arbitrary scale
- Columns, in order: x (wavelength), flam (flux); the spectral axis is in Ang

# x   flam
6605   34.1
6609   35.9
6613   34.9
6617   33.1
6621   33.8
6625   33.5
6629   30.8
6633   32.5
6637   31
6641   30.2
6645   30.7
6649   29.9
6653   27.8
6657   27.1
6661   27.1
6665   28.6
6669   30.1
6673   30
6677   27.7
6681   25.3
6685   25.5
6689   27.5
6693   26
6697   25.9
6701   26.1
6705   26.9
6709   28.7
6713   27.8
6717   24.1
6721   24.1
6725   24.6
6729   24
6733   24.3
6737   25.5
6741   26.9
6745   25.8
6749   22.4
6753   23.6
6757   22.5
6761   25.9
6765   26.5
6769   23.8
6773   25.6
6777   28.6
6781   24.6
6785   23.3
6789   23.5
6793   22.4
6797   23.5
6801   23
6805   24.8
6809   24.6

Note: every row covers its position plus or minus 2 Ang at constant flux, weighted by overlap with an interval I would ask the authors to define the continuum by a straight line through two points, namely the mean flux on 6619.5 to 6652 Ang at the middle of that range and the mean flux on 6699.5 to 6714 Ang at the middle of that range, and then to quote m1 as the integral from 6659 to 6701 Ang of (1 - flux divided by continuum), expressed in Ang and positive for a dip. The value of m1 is 2.3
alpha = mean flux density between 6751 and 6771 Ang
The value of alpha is 24.5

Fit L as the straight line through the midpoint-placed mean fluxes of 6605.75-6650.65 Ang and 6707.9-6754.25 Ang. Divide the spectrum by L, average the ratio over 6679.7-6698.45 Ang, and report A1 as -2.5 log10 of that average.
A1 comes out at 0.08 mag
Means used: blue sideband 32.5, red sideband 25.1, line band 26.1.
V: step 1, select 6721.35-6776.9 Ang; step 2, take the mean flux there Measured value 24.8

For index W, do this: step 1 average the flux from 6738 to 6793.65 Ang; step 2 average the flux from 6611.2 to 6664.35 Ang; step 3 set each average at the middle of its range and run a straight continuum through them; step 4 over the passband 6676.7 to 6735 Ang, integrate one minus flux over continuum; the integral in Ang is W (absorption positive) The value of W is 3.7 Ang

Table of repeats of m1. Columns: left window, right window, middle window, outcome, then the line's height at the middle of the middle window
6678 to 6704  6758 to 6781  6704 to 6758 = 1.81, 26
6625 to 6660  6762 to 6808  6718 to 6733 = 1.47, 26.9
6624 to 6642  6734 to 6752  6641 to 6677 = 1.32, 30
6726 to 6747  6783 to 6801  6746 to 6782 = -1.00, 24.2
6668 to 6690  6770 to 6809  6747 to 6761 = 1.17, 25.4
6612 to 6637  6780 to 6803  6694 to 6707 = 1.02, 28.5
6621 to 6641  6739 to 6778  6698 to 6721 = 1.05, 27.7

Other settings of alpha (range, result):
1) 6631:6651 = 30.9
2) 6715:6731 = 24.2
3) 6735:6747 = 26.1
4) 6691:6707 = 26.2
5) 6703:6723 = 26.3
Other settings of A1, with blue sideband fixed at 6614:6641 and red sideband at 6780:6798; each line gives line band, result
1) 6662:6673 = 0.03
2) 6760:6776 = -0.05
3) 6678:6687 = 0.15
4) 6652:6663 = 0.13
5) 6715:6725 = 0.13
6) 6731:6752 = 0.05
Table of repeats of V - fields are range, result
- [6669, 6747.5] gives 26.2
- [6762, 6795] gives 24.8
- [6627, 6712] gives 28.3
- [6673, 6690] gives 26.9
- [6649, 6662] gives 27.7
